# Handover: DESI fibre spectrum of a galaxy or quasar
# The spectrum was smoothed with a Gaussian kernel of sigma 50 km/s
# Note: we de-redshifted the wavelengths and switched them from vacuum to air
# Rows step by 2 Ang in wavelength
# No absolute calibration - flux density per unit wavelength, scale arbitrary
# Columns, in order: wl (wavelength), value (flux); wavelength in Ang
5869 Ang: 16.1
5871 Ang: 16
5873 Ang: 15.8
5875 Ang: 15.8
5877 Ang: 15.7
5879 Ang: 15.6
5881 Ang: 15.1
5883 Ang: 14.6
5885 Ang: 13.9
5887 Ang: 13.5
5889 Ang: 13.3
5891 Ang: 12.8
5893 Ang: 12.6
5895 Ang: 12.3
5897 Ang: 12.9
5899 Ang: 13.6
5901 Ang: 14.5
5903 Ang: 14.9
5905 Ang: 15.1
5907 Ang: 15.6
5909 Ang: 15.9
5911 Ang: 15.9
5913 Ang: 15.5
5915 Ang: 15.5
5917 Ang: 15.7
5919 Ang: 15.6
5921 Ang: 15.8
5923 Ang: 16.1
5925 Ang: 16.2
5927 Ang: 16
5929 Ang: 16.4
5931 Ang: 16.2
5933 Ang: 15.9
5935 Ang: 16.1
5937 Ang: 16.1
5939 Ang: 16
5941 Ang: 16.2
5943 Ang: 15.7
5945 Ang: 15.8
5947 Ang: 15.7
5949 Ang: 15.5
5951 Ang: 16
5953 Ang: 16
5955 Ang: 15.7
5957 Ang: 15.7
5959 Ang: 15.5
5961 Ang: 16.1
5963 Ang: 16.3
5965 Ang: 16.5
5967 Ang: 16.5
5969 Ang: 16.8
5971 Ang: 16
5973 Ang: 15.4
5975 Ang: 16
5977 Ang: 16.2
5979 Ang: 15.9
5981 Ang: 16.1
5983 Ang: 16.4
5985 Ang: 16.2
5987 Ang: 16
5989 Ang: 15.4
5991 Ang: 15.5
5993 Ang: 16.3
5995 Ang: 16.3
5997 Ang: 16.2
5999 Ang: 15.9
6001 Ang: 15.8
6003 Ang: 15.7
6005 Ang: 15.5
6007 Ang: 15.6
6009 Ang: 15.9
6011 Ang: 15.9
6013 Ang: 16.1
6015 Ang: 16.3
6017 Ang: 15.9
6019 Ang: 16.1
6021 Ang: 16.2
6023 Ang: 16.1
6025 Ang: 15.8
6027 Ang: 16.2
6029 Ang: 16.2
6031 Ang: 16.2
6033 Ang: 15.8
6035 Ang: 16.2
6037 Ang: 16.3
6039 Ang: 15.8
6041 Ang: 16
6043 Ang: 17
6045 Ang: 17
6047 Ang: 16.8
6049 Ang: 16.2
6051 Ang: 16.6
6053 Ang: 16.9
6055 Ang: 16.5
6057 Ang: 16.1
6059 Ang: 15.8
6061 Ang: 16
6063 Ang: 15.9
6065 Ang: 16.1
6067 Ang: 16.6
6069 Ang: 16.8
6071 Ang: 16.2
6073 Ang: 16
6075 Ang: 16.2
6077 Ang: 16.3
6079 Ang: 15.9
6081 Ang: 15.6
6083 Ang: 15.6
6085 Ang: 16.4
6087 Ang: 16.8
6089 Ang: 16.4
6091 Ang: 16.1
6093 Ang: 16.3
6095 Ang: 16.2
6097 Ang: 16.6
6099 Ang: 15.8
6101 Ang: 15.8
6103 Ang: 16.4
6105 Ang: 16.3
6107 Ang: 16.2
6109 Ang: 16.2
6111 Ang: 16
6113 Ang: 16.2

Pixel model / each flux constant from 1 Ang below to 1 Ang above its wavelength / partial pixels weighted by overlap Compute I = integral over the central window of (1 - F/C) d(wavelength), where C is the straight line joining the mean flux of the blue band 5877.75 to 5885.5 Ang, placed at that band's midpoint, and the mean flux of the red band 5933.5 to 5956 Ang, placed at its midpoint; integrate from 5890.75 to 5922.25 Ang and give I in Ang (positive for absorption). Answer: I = 1.2 Ang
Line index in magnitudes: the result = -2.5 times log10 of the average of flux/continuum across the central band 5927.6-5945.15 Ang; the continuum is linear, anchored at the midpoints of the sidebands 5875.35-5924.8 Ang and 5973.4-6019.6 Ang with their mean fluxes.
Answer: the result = -0.06 mag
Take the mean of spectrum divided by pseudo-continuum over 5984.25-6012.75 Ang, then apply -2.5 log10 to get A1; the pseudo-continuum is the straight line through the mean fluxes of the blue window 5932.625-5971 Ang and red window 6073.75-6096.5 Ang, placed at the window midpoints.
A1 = 0.01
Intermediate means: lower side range 16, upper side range 16.2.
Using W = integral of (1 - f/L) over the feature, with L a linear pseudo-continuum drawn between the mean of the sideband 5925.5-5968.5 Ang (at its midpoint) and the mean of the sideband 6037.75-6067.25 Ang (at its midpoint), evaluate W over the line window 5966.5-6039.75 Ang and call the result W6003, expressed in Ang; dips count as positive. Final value 0.8 Ang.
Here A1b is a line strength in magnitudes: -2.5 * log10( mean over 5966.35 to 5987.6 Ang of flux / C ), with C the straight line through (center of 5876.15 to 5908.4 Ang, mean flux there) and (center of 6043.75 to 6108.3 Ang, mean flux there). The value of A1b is -0.07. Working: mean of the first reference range 14.1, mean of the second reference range 16.3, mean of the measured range 16.1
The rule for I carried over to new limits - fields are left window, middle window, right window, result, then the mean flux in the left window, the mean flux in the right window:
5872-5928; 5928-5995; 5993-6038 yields -2.34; 14.8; 16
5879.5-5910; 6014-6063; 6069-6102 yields -1.88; 14.1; 16.2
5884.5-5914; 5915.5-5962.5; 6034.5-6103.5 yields -4.06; 14.2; 16.3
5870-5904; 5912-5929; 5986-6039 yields -1.26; 14.3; 16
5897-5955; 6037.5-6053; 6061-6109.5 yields -0.44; 15.6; 16.2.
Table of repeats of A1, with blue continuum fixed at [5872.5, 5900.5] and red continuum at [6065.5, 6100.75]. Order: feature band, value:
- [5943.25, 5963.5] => -0.071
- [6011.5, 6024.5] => -0.040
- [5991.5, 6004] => -0.050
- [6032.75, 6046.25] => -0.040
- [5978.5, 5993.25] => -0.056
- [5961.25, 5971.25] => -0.103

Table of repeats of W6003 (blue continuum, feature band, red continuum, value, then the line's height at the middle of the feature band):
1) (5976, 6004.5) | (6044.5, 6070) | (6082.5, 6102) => -0.4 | 16.1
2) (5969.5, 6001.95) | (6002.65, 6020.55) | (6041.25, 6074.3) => 0.3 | 16.1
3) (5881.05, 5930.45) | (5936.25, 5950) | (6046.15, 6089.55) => -0.7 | 15.1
